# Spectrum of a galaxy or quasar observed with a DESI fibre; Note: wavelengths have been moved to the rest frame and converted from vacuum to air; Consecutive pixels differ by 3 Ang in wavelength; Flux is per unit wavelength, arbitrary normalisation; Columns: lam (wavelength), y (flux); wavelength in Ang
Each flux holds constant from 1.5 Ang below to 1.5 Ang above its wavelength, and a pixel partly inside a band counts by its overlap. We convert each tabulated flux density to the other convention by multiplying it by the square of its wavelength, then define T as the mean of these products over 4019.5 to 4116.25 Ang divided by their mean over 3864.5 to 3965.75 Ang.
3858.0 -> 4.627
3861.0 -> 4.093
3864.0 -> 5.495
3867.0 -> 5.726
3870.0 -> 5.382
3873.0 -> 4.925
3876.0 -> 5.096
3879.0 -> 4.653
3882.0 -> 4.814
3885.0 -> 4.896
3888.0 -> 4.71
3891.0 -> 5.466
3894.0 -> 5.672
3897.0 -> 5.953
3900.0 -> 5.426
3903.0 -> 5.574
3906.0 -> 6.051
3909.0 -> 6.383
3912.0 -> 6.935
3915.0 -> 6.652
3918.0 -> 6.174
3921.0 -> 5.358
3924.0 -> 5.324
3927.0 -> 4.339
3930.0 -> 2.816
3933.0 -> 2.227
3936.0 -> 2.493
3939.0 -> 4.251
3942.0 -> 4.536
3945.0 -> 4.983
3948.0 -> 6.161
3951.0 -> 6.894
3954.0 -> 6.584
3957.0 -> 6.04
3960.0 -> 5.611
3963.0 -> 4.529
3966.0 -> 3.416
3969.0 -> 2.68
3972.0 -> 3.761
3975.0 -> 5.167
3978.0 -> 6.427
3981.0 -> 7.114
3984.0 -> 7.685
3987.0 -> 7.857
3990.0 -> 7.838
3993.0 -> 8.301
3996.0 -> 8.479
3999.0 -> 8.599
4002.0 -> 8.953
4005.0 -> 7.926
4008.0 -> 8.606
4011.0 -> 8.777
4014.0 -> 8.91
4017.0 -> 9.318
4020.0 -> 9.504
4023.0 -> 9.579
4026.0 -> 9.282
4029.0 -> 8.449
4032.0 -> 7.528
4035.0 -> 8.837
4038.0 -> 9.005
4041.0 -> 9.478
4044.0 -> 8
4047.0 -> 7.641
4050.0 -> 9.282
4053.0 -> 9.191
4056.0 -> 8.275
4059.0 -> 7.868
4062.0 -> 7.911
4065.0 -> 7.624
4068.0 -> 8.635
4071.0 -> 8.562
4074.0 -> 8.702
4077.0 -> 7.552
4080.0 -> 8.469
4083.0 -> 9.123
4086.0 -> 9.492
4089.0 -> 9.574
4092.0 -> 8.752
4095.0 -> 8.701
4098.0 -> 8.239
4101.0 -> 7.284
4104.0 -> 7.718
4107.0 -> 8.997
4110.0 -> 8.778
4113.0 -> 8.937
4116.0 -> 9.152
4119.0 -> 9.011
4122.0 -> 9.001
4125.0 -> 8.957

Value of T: 1.78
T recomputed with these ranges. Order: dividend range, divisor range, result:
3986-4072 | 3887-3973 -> 1.77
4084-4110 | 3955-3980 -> 1.92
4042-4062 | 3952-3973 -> 1.85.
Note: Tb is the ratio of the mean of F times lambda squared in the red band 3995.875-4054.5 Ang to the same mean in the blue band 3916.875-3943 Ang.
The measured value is 2.23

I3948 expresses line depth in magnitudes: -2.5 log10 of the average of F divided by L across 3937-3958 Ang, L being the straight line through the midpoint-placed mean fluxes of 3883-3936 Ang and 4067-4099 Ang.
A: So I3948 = 0.08 mag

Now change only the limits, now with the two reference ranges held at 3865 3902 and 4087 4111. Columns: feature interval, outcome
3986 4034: -0.20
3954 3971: 0.36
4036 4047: -0.14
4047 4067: -0.06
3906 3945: 0.20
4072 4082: -0.02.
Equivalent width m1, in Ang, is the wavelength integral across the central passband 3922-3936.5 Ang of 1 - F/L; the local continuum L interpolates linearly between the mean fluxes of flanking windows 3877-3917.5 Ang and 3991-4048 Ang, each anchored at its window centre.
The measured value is 6.4 Ang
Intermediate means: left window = 5.64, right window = 8.69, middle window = 3.57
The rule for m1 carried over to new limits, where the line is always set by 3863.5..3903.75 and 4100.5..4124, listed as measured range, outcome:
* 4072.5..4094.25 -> -1.48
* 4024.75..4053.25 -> -4.00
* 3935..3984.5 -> 9.53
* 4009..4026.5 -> -4.68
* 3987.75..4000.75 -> -2.59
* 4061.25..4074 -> -0.40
